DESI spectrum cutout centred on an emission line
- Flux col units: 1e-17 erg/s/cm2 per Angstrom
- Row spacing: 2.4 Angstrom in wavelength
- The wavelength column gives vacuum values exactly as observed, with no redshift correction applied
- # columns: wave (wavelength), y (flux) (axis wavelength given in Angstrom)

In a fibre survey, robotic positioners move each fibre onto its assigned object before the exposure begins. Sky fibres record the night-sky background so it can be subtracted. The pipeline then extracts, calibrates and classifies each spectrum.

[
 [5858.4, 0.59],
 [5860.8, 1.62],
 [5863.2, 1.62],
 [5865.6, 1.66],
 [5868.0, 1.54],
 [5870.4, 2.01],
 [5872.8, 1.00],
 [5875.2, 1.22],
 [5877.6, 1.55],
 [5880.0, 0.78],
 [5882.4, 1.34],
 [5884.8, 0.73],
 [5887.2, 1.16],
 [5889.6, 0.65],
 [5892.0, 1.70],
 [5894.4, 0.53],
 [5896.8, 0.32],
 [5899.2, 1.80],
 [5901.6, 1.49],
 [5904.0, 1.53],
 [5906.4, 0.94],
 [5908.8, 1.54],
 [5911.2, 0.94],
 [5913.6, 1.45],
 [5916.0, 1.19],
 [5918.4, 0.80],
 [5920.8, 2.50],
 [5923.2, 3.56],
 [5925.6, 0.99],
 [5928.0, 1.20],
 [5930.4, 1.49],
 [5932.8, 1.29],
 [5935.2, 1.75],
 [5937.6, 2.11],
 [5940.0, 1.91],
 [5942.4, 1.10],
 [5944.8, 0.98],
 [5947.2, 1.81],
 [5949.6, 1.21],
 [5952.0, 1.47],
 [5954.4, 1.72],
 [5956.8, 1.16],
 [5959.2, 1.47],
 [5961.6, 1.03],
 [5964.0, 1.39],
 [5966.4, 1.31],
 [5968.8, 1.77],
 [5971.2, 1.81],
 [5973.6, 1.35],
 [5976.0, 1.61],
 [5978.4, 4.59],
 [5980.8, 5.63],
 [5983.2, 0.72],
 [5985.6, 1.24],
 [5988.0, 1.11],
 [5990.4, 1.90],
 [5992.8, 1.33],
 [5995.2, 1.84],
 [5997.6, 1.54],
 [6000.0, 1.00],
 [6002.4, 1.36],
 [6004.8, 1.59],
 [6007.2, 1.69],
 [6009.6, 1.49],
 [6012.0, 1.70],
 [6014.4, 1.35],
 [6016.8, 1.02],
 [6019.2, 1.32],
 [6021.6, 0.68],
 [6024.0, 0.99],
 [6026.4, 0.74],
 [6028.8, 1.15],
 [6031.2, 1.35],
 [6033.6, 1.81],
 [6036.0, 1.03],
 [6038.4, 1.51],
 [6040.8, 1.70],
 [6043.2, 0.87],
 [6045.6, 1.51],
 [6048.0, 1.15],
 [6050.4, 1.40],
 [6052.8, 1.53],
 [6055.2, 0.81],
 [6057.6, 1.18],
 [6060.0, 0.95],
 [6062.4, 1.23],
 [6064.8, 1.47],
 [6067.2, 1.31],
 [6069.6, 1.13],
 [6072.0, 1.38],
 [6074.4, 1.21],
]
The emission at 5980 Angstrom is [O III] 5007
